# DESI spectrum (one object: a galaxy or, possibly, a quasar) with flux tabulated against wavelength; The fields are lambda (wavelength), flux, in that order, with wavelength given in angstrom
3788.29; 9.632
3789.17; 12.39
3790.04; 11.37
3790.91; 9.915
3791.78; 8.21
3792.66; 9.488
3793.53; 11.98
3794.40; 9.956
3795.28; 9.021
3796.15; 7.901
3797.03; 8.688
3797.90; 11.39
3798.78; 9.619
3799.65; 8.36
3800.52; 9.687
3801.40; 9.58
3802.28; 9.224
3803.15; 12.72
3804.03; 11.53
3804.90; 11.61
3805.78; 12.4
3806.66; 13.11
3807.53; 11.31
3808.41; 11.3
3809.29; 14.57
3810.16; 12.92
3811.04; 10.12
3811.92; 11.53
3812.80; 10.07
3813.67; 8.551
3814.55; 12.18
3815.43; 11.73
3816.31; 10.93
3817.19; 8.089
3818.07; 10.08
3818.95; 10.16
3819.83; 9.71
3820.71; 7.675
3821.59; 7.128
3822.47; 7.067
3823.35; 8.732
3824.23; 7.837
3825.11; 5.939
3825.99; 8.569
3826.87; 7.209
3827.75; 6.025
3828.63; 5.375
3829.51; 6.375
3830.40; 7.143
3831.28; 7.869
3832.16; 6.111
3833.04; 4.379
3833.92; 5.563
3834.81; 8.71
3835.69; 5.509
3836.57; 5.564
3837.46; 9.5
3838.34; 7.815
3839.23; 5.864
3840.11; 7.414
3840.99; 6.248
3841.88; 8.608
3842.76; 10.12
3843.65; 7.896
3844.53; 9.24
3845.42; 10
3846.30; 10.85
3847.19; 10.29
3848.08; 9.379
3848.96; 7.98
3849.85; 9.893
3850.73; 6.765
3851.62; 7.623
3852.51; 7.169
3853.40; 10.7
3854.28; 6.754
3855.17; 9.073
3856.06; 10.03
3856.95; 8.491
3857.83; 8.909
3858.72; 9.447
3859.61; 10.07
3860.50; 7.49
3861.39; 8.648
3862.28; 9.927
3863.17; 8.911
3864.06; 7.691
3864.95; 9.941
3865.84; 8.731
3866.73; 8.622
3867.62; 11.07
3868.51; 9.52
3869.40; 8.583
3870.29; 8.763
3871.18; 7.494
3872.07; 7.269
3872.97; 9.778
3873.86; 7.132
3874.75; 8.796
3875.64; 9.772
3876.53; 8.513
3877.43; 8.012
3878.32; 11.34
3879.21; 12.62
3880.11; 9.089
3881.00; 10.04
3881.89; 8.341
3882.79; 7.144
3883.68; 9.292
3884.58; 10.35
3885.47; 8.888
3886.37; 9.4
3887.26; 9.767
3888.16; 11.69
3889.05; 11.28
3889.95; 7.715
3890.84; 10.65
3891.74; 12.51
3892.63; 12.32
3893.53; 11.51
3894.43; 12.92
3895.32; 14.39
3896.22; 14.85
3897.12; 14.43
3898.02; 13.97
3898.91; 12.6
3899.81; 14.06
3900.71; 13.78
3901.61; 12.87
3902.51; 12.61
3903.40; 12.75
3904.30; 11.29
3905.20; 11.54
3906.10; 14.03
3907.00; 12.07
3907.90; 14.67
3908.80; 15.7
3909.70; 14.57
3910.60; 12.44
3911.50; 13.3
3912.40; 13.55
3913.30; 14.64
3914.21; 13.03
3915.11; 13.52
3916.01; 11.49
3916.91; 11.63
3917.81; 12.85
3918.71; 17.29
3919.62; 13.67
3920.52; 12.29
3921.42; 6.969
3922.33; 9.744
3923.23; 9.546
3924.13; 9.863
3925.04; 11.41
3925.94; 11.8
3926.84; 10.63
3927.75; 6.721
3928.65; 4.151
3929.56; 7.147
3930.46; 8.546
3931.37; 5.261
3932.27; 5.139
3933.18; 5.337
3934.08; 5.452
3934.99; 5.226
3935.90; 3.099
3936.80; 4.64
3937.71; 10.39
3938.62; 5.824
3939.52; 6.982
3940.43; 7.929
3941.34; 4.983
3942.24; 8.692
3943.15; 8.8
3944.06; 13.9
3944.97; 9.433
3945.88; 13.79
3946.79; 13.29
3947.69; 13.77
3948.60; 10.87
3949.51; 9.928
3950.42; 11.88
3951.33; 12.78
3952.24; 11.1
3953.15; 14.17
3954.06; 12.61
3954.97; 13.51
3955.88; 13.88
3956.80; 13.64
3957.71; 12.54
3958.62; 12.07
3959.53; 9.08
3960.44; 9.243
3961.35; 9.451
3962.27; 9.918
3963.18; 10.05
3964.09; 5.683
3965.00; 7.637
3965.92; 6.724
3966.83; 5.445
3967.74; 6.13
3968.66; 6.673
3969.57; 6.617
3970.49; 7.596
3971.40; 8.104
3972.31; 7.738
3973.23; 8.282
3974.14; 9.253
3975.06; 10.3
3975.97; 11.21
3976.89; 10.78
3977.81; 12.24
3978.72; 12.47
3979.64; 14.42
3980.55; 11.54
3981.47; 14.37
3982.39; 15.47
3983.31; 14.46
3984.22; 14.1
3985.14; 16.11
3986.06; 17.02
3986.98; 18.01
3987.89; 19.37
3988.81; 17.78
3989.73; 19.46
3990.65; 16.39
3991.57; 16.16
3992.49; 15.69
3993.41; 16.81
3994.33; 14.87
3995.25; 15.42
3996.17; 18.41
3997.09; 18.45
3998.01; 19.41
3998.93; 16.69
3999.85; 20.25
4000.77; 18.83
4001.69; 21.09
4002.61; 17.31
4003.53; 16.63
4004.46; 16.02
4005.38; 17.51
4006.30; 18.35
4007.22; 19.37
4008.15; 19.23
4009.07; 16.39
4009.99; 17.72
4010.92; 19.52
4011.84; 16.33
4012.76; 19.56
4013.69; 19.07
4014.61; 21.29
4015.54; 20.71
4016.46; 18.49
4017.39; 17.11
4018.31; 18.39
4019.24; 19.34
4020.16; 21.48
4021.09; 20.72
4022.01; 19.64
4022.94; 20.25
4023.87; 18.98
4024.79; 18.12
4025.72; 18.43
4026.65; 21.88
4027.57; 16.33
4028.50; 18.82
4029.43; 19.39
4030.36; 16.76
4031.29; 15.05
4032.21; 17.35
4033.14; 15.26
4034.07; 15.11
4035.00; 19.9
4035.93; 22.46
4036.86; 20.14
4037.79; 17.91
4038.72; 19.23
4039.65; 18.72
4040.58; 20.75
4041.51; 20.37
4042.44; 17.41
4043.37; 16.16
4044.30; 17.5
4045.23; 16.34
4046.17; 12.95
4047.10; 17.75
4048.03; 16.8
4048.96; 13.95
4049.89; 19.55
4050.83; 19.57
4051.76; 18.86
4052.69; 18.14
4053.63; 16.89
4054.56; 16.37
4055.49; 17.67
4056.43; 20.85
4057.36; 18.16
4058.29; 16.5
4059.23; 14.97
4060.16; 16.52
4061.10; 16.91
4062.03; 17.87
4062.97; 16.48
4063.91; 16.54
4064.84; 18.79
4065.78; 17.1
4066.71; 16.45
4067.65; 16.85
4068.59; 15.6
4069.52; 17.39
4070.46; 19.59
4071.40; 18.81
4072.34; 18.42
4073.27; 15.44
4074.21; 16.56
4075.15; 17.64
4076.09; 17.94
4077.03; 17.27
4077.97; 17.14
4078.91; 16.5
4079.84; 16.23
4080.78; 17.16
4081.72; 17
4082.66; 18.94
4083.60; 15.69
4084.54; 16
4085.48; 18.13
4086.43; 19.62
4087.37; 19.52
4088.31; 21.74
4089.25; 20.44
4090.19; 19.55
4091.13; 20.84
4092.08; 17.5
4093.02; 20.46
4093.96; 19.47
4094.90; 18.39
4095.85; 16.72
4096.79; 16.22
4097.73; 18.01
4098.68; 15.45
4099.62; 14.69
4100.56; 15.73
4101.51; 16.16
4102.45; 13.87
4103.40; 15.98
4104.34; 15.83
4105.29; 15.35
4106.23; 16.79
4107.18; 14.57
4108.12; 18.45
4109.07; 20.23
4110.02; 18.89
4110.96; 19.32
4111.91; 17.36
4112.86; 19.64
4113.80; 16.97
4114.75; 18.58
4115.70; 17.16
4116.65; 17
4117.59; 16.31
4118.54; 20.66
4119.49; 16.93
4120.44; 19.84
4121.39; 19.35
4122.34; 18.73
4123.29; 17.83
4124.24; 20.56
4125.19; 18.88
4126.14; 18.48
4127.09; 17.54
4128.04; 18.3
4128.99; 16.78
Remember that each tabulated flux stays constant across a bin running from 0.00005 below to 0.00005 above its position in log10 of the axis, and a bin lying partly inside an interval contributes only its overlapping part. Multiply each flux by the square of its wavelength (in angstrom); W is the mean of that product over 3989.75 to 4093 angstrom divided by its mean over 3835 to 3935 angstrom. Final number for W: 1.94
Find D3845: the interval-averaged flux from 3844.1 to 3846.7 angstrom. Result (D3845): 10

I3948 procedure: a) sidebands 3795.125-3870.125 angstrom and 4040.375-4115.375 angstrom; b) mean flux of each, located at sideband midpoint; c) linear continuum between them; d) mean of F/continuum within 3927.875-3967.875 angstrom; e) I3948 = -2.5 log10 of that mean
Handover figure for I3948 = 0.389 mag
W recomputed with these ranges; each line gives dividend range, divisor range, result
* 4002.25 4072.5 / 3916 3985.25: 1.89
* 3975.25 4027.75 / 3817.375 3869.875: 2.30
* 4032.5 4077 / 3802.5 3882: 2.19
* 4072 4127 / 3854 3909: 1.89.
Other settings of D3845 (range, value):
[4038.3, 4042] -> 19.8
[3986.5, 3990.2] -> 18.6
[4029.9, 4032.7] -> 16.4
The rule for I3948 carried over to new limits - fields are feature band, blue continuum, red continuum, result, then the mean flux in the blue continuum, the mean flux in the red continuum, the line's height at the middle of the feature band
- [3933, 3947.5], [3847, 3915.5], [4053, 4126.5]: 0.48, 10.6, 17.6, 12.6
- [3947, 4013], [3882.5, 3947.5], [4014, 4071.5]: 0.07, 10.7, 18.1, 14.4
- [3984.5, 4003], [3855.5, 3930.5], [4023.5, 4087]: -0.17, 10.8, 17.6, 15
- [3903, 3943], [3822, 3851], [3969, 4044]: 0.20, 7.64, 16.8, 12.3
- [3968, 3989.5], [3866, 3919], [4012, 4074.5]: 0.23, 11.4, 18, 15.2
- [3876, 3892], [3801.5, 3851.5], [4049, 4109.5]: 0.12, 8.93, 17.5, 10.9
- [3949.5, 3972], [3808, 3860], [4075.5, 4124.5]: 0.29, 8.59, 17.8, 13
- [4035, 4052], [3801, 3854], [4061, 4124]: -0.14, 8.91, 17.6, 16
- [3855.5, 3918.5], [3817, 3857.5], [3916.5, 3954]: -0.24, 7.93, 9.47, 8.71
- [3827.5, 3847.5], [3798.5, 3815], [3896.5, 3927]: 0.47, 11.1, 12.7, 11.6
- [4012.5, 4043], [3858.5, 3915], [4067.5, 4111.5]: -0.21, 11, 17.5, 15.5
